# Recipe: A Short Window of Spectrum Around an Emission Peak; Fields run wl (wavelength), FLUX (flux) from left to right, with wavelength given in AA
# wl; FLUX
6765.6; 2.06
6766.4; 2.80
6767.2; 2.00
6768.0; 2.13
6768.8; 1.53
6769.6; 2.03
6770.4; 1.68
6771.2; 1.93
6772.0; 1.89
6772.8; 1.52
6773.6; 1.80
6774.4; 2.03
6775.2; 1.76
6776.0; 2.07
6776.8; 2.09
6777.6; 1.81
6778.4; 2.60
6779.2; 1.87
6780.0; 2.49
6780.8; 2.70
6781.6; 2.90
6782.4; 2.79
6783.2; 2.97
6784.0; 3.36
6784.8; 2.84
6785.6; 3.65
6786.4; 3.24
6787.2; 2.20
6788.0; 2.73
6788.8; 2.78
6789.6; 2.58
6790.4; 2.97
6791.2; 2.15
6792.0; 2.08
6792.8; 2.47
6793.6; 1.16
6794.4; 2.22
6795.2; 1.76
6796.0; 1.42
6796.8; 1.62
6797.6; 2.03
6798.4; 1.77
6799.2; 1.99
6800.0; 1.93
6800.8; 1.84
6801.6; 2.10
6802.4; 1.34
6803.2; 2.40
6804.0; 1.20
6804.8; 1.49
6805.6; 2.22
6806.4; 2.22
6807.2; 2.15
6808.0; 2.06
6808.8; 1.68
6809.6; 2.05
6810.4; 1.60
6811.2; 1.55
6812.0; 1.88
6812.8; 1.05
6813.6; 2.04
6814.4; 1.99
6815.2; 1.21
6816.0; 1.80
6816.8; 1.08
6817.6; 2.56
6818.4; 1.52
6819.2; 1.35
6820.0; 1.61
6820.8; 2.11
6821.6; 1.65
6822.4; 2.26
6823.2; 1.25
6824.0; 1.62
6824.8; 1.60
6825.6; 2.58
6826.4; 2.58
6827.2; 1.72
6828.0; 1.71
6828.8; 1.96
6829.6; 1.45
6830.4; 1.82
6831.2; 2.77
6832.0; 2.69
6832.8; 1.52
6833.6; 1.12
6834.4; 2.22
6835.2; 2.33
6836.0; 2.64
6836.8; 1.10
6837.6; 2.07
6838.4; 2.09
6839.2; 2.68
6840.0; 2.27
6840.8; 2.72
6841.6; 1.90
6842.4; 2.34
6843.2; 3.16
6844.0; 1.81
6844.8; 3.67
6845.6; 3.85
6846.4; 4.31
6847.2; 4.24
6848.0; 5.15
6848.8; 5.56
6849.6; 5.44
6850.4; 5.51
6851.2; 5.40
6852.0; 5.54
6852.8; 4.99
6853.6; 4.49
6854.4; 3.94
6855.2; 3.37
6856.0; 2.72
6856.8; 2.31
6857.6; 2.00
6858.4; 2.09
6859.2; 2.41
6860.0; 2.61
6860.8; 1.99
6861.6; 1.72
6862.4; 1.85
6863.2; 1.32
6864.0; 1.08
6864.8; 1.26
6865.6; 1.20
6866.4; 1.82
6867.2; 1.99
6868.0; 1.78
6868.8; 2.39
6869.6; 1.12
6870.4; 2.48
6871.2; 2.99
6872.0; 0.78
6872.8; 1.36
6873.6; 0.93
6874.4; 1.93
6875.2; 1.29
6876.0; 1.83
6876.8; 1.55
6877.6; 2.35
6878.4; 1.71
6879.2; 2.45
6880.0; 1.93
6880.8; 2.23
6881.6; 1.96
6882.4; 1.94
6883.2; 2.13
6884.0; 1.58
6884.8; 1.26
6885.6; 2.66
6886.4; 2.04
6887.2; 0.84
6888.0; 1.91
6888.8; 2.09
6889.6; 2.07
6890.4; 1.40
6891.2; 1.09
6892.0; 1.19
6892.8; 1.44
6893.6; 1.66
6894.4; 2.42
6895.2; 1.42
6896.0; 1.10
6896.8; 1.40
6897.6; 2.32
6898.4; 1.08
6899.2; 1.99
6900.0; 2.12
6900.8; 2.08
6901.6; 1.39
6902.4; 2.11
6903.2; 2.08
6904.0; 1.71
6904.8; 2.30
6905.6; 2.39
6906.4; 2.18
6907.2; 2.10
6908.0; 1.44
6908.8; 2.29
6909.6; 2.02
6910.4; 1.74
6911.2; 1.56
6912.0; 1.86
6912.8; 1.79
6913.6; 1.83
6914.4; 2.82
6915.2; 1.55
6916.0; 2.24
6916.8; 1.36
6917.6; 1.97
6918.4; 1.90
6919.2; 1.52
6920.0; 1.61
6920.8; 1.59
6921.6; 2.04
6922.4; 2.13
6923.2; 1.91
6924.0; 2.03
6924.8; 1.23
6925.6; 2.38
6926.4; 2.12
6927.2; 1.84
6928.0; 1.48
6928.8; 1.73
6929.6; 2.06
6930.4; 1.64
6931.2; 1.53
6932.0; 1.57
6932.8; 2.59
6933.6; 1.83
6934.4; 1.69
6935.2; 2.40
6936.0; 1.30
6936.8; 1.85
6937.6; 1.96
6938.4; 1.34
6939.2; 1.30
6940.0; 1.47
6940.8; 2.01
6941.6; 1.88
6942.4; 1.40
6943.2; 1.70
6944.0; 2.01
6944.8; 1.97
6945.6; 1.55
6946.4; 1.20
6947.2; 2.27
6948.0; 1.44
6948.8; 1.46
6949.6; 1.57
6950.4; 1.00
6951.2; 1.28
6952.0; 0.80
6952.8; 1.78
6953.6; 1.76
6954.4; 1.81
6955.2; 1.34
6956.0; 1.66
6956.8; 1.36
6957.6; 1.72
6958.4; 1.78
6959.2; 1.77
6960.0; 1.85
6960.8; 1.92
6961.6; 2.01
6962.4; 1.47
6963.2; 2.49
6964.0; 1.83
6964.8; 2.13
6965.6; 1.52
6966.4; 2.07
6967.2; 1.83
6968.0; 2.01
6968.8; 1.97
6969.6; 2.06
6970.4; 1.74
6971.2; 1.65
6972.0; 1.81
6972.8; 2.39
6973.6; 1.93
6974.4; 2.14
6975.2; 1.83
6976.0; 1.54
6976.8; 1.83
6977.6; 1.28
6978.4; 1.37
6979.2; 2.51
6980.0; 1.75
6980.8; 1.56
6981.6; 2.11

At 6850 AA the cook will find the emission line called [O III]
